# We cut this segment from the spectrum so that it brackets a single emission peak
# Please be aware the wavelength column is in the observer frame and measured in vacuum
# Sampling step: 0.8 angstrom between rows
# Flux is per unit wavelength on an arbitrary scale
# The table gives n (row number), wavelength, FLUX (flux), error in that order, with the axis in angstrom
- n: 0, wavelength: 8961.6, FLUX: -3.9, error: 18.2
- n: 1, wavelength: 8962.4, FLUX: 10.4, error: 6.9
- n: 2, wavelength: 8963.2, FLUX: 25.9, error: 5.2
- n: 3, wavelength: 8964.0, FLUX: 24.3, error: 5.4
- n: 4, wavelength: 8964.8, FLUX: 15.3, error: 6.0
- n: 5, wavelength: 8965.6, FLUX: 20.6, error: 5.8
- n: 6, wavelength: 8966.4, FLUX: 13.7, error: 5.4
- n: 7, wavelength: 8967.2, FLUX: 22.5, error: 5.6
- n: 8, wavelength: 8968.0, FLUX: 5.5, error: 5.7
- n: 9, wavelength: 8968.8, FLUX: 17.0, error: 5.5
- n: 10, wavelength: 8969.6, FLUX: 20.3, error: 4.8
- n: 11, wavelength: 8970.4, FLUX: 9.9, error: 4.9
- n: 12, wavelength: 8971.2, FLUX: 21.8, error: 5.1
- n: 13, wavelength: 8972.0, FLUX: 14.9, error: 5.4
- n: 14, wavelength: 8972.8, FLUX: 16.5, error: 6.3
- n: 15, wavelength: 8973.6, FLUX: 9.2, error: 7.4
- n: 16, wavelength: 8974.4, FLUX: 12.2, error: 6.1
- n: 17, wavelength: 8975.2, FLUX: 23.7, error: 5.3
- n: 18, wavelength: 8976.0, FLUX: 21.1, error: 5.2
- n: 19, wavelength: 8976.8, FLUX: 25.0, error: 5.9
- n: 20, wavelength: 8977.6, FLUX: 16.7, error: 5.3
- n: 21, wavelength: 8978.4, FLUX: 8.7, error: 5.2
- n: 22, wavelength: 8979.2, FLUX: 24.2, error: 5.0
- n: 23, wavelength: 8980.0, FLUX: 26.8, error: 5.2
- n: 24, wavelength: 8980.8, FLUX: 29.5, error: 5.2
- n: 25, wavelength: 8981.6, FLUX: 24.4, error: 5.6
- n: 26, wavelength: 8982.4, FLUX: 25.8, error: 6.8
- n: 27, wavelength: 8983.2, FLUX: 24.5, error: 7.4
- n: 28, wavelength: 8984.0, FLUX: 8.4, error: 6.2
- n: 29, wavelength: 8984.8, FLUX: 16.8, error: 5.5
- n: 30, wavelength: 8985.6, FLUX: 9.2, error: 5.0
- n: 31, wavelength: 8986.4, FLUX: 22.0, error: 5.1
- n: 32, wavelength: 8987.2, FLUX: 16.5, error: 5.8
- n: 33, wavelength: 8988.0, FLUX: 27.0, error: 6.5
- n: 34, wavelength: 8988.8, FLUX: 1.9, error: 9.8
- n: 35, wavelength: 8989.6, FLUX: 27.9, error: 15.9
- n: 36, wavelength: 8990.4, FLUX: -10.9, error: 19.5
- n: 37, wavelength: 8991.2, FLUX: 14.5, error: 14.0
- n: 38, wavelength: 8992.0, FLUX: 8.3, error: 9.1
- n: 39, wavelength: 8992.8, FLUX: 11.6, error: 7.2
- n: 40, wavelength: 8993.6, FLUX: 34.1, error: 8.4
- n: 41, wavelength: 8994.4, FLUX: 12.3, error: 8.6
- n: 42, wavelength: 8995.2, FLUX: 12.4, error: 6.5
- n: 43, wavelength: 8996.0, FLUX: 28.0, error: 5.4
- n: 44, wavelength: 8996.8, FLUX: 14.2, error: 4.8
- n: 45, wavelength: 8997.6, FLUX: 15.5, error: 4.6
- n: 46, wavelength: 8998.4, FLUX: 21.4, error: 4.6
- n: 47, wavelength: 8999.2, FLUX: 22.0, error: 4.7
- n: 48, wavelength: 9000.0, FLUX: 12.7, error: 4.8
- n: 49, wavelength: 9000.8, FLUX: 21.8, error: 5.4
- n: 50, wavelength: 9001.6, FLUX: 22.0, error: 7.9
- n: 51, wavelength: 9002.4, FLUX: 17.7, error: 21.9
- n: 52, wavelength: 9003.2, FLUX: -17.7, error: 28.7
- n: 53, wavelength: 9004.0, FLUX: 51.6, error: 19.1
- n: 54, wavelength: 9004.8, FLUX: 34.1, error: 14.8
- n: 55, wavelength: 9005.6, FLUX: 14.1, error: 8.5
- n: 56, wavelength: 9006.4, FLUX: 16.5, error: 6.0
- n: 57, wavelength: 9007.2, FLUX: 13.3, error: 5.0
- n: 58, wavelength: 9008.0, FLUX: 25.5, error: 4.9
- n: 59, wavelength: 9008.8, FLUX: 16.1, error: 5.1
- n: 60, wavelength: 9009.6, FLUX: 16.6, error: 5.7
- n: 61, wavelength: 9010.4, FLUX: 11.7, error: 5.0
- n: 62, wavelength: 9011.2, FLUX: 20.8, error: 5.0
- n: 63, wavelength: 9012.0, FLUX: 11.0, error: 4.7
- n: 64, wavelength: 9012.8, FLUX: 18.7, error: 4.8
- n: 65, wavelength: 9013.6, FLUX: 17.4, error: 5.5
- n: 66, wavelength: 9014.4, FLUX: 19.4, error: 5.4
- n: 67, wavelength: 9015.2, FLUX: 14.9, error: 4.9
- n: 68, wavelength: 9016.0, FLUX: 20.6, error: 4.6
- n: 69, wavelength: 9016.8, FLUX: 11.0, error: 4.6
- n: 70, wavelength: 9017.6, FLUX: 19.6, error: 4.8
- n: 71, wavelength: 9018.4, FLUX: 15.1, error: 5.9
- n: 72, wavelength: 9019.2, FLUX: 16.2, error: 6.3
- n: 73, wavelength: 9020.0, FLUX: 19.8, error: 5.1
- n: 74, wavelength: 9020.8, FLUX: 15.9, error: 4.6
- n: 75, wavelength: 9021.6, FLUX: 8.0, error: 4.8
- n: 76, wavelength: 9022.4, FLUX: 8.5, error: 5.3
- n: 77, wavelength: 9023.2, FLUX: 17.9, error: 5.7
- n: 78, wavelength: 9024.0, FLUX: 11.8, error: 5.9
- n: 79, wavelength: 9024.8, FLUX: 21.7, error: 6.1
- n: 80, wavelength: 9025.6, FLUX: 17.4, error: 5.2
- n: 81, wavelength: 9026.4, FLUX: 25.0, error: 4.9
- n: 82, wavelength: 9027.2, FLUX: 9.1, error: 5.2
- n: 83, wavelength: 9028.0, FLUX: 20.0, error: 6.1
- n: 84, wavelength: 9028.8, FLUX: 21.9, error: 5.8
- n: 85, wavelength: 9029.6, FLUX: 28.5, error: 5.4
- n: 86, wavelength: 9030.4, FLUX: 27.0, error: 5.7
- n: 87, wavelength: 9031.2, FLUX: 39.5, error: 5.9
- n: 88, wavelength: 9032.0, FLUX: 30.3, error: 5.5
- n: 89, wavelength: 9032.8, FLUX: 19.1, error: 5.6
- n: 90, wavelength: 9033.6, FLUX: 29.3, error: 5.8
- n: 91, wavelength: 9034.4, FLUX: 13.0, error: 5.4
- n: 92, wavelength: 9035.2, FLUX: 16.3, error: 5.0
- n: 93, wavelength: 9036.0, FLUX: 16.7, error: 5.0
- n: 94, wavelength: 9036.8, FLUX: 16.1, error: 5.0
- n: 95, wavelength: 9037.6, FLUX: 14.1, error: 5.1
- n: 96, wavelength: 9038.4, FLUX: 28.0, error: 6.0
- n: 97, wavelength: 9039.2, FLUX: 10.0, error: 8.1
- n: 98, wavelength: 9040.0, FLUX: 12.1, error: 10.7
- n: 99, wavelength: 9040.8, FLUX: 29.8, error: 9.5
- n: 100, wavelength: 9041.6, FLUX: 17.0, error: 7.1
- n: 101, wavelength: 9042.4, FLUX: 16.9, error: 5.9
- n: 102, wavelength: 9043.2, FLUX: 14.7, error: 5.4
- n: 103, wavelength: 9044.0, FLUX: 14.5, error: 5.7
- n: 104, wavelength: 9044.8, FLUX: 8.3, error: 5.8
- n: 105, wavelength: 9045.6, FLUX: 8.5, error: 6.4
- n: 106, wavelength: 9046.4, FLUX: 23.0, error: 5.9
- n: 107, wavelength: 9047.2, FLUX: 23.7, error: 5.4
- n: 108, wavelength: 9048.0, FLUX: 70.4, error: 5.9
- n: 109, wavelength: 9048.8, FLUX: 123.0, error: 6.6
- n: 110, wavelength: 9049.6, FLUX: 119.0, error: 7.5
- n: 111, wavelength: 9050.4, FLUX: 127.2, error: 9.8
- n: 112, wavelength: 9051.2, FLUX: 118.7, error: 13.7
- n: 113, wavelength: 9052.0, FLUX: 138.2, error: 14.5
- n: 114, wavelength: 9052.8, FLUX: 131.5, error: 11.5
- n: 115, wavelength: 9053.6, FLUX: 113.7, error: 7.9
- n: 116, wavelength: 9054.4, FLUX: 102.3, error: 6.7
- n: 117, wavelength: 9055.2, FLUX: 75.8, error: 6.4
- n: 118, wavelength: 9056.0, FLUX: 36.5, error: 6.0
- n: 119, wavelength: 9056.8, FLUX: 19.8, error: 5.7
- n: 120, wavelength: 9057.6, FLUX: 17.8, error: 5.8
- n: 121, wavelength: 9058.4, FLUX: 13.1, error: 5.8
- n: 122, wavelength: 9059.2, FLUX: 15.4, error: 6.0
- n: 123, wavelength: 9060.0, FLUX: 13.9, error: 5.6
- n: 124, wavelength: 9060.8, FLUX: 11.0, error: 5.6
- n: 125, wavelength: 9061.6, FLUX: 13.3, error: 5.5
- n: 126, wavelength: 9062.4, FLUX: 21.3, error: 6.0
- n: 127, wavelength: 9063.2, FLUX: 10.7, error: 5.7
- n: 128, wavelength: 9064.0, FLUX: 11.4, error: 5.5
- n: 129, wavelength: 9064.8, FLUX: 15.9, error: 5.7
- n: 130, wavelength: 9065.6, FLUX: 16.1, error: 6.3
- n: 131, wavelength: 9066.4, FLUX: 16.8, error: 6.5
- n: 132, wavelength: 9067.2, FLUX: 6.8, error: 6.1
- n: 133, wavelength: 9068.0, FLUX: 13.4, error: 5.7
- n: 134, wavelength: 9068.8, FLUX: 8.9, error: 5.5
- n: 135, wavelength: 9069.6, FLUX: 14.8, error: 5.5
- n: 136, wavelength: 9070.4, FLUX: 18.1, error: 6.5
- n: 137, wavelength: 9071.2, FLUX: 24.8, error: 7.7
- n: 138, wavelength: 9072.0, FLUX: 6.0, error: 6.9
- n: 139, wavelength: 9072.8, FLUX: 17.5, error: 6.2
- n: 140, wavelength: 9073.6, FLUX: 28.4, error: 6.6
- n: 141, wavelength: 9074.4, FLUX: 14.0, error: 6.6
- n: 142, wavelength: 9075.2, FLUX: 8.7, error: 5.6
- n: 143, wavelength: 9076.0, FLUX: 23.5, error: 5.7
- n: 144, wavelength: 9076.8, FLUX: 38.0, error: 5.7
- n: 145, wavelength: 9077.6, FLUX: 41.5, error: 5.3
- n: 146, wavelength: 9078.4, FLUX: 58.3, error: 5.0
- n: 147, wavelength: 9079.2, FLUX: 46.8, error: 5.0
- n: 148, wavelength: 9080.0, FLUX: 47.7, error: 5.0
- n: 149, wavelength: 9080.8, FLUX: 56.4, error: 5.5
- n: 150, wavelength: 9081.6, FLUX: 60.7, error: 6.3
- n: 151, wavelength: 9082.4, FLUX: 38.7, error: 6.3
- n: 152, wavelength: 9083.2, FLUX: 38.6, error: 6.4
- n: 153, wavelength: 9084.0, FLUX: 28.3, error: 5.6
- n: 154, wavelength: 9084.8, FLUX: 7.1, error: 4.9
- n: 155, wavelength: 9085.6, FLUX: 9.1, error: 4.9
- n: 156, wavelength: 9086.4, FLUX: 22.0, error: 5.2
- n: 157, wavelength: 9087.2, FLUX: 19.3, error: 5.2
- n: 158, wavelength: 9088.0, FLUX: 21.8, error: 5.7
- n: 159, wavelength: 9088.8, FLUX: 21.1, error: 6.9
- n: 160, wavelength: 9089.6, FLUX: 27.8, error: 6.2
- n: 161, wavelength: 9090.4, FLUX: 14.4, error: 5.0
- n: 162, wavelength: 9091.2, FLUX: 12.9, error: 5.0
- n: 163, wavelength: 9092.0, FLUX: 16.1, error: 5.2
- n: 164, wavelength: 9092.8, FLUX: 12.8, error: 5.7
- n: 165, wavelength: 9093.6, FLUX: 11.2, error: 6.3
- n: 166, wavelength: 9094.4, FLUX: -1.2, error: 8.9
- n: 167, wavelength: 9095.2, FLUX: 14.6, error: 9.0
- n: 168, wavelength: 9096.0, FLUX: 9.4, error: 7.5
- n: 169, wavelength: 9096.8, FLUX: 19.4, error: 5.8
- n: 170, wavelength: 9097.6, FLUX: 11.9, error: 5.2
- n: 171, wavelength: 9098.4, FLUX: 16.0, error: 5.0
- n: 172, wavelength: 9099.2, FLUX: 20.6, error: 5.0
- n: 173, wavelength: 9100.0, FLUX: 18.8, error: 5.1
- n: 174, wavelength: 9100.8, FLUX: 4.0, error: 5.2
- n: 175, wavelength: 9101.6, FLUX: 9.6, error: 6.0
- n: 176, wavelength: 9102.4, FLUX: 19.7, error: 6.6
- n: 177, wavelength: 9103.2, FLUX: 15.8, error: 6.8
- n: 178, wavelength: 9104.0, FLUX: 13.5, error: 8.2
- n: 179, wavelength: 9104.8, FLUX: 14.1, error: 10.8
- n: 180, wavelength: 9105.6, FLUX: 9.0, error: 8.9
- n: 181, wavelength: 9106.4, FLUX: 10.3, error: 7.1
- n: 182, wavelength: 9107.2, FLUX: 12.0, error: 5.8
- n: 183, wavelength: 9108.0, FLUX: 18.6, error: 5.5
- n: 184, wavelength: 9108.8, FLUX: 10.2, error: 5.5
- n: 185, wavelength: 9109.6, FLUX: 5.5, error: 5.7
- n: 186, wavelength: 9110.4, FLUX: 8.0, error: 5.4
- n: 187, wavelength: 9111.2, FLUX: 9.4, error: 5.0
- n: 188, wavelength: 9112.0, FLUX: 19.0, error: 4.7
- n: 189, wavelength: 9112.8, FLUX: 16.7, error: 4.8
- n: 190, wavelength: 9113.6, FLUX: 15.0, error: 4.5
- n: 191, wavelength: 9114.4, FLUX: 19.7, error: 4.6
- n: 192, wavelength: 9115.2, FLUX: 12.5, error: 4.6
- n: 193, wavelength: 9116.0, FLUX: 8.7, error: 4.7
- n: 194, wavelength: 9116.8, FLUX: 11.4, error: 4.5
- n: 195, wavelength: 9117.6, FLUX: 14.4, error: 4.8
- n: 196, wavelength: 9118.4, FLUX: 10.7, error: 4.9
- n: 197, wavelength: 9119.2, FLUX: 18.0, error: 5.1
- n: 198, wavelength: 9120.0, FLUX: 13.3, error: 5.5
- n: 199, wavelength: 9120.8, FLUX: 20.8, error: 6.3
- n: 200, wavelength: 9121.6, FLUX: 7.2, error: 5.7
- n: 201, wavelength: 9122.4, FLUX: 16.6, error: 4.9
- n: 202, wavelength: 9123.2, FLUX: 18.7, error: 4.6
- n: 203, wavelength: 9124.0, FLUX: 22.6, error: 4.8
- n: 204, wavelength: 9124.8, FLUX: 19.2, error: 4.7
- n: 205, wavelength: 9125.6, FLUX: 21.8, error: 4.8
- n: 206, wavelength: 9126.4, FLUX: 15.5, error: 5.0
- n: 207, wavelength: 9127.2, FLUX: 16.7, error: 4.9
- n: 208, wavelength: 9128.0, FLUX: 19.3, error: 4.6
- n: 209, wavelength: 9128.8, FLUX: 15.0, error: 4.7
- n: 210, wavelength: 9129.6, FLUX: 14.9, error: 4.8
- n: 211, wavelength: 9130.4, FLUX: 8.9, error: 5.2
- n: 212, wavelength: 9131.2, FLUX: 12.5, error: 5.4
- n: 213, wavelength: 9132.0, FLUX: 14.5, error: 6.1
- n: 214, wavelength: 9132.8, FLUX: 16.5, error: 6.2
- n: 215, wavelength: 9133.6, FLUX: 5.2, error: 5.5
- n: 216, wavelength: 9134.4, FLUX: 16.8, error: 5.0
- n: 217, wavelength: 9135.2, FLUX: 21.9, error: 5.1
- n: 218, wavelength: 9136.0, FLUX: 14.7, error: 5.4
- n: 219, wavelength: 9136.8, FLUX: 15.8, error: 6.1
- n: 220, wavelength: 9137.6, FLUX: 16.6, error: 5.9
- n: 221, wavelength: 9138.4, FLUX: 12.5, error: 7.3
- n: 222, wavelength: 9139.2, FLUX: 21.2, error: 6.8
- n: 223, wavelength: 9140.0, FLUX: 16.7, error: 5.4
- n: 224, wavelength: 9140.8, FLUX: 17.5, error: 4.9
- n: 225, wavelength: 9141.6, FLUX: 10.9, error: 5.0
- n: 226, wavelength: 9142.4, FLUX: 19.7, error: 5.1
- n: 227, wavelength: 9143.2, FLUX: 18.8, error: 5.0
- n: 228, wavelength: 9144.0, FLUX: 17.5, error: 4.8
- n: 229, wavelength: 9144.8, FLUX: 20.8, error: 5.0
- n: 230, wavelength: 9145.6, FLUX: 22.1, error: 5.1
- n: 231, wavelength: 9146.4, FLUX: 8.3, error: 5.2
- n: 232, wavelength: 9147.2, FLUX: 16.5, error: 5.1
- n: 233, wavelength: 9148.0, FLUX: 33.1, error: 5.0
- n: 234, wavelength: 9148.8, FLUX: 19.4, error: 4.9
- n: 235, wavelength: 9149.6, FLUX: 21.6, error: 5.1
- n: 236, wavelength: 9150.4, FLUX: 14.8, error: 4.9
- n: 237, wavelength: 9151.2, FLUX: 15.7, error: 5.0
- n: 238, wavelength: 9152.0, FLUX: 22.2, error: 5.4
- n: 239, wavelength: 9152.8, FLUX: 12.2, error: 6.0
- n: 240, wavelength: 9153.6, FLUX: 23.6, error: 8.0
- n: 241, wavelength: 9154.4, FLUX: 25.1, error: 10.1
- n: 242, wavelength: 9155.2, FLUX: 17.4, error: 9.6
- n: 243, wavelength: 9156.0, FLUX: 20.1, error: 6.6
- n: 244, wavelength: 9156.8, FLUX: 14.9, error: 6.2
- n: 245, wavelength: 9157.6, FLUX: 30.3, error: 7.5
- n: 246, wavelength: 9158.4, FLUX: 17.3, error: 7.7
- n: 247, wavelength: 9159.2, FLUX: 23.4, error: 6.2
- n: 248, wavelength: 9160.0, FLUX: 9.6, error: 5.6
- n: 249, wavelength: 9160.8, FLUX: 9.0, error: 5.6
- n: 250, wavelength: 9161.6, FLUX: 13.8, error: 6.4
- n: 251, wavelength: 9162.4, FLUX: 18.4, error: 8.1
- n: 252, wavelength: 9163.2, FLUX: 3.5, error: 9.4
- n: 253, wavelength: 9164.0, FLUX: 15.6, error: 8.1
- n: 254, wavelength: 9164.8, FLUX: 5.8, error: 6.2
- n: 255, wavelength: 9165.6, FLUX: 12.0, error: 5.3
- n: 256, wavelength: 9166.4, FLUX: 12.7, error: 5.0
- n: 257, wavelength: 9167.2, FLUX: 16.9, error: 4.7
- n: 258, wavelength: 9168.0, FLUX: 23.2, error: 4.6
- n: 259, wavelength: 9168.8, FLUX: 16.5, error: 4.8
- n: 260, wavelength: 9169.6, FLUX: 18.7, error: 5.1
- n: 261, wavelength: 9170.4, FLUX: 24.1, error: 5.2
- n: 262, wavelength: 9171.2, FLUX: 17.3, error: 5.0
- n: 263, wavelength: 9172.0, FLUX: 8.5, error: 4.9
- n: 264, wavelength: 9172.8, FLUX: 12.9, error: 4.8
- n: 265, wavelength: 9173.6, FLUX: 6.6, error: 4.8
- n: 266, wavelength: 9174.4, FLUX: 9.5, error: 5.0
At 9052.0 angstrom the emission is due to H-alpha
